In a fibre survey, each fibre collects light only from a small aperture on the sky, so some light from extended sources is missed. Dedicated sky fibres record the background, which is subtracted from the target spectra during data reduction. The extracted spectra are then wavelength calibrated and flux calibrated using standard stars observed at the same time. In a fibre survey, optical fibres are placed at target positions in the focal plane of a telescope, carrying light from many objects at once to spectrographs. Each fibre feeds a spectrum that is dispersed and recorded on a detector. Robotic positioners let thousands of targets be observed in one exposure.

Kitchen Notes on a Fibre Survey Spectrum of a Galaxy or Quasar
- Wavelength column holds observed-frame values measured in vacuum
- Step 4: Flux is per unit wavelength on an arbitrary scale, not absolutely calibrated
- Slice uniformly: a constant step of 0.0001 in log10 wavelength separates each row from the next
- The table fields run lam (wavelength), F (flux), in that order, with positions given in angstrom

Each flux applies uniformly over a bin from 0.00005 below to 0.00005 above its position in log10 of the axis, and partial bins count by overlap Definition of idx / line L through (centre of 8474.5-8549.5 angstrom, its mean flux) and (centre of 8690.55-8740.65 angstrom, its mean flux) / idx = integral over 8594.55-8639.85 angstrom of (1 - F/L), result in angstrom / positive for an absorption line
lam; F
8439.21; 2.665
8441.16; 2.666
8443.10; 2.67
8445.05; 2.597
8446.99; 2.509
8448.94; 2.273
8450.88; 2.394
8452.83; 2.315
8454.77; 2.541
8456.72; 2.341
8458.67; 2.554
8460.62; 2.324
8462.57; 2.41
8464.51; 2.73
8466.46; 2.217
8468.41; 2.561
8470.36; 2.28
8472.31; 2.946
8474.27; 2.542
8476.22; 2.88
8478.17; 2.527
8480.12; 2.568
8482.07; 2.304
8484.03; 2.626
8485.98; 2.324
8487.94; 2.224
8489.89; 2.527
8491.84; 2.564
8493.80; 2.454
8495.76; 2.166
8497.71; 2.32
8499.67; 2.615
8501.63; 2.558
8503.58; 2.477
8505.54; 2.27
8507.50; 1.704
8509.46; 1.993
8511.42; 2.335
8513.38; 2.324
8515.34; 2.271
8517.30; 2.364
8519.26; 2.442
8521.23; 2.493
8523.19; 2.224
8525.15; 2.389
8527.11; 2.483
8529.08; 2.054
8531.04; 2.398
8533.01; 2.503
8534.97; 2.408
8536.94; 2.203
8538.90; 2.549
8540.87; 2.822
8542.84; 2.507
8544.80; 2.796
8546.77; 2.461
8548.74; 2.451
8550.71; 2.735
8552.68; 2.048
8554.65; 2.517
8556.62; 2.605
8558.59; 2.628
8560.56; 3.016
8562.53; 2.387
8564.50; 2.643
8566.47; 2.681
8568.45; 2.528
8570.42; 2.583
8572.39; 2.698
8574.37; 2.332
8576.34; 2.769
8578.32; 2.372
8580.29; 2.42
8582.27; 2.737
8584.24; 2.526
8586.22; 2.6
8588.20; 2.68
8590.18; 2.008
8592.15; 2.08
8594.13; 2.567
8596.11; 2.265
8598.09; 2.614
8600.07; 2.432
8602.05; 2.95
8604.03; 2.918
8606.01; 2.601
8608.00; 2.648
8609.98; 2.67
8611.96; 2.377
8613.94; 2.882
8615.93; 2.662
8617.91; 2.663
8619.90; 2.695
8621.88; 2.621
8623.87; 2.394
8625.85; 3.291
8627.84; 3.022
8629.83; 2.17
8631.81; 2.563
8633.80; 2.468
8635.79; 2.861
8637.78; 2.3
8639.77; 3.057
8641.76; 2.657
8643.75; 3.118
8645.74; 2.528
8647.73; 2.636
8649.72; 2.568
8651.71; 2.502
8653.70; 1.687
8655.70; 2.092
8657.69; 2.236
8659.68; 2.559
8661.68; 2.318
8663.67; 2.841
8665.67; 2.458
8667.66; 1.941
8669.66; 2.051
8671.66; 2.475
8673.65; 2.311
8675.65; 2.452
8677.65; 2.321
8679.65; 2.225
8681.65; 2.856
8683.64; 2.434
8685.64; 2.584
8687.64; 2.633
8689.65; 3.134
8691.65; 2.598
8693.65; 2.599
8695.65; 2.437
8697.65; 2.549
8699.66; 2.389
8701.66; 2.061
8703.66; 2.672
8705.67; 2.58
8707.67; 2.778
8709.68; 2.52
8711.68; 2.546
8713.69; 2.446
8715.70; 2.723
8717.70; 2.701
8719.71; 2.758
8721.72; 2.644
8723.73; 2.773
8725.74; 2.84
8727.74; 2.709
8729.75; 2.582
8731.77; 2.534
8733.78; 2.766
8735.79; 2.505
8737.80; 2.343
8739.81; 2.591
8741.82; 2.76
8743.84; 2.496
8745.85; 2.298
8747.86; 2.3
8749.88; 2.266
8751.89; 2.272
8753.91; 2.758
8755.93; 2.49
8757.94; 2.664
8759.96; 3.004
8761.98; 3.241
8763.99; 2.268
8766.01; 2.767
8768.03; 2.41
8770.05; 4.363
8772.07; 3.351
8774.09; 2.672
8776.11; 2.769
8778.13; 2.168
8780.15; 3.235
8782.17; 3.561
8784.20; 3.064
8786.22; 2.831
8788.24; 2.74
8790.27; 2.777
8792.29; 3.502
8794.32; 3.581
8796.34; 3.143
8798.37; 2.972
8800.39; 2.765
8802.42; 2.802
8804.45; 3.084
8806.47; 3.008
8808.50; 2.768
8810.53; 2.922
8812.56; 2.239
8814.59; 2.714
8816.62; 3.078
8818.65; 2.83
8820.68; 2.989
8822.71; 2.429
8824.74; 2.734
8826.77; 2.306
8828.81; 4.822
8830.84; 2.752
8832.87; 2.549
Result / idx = -2.6 angstrom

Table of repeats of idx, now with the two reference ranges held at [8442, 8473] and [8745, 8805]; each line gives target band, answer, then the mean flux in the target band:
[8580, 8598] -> 1.4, 2.44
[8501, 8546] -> 3.3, 2.37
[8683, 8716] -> 2.5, 2.57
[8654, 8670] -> 2.5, 2.29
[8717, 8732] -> 0.6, 2.7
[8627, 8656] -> 1.6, 2.56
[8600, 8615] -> -0.2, 2.7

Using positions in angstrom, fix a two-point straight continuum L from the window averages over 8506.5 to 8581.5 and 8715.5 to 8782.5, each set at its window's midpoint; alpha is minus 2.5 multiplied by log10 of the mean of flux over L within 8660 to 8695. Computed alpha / 0.06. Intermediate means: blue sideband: 2.45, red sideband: 2.72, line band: 2.49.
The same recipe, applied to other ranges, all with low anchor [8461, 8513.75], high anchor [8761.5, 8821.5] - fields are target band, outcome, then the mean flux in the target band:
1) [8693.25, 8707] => 0.13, 2.47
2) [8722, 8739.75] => 0.09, 2.63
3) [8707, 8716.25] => 0.09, 2.59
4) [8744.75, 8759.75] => 0.17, 2.47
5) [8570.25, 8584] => 0.01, 2.56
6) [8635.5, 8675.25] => 0.11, 2.45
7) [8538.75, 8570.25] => -0.02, 2.59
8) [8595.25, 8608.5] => 0.00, 2.63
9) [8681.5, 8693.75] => 0.03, 2.69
